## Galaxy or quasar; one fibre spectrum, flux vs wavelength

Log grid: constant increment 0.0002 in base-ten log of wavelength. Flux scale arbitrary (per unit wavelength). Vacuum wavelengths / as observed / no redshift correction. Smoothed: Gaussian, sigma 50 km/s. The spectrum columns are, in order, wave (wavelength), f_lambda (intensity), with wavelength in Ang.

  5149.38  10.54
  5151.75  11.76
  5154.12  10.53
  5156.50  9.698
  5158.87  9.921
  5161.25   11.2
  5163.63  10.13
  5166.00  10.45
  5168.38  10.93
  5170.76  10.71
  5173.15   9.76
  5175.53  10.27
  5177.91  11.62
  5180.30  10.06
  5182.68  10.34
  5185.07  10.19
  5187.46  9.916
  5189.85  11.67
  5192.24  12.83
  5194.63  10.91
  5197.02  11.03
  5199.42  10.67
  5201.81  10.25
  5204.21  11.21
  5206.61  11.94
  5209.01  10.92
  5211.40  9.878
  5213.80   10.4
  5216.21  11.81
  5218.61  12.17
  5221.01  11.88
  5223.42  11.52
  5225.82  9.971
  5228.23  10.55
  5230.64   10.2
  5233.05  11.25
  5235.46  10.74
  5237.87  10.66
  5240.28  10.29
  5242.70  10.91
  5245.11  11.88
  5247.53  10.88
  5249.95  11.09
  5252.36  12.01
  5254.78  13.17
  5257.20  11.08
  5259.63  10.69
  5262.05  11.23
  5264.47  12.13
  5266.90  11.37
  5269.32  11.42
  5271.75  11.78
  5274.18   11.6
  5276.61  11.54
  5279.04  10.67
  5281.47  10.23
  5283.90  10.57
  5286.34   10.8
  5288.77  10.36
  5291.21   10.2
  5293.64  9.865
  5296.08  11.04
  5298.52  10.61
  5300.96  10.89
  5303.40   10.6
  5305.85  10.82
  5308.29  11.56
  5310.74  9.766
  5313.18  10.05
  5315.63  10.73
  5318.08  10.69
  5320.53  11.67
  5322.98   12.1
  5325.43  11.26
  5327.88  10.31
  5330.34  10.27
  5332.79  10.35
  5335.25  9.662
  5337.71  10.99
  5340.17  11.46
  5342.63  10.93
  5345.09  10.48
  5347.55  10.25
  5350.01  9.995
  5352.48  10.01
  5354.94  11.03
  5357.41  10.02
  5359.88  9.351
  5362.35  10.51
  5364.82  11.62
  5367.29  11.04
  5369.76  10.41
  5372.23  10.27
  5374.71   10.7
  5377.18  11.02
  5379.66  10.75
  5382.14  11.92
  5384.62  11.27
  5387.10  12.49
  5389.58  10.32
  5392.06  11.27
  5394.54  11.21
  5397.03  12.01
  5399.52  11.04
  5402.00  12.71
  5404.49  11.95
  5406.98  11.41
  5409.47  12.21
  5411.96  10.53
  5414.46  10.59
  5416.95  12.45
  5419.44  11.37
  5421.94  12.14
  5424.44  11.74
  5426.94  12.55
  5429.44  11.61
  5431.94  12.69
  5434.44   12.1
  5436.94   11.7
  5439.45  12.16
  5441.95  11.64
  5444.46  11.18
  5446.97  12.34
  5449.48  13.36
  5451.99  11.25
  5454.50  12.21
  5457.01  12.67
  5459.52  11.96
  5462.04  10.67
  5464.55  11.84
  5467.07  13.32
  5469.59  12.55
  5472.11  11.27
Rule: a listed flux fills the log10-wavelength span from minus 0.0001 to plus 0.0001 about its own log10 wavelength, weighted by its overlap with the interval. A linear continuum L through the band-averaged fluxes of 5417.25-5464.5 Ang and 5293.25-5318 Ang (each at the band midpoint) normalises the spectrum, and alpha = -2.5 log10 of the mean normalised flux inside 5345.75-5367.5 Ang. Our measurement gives 0.07 mag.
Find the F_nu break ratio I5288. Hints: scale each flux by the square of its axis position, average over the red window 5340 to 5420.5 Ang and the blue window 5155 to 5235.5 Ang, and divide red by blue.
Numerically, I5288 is 1.10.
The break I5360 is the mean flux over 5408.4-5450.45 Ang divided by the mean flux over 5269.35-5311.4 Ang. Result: 1.10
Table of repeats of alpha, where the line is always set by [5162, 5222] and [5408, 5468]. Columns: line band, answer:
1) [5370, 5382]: 0.086 mag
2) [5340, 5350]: 0.089 mag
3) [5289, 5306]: 0.078 mag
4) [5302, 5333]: 0.060 mag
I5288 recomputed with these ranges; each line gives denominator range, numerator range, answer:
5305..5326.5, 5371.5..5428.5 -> 1.08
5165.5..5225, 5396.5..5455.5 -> 1.18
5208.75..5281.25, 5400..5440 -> 1.13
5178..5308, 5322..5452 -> 1.08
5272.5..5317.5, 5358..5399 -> 1.06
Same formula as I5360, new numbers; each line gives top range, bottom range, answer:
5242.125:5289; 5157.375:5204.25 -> 1.06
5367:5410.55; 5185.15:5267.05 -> 1.02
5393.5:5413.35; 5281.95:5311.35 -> 1.10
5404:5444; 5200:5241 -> 1.08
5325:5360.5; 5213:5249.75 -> 0.95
